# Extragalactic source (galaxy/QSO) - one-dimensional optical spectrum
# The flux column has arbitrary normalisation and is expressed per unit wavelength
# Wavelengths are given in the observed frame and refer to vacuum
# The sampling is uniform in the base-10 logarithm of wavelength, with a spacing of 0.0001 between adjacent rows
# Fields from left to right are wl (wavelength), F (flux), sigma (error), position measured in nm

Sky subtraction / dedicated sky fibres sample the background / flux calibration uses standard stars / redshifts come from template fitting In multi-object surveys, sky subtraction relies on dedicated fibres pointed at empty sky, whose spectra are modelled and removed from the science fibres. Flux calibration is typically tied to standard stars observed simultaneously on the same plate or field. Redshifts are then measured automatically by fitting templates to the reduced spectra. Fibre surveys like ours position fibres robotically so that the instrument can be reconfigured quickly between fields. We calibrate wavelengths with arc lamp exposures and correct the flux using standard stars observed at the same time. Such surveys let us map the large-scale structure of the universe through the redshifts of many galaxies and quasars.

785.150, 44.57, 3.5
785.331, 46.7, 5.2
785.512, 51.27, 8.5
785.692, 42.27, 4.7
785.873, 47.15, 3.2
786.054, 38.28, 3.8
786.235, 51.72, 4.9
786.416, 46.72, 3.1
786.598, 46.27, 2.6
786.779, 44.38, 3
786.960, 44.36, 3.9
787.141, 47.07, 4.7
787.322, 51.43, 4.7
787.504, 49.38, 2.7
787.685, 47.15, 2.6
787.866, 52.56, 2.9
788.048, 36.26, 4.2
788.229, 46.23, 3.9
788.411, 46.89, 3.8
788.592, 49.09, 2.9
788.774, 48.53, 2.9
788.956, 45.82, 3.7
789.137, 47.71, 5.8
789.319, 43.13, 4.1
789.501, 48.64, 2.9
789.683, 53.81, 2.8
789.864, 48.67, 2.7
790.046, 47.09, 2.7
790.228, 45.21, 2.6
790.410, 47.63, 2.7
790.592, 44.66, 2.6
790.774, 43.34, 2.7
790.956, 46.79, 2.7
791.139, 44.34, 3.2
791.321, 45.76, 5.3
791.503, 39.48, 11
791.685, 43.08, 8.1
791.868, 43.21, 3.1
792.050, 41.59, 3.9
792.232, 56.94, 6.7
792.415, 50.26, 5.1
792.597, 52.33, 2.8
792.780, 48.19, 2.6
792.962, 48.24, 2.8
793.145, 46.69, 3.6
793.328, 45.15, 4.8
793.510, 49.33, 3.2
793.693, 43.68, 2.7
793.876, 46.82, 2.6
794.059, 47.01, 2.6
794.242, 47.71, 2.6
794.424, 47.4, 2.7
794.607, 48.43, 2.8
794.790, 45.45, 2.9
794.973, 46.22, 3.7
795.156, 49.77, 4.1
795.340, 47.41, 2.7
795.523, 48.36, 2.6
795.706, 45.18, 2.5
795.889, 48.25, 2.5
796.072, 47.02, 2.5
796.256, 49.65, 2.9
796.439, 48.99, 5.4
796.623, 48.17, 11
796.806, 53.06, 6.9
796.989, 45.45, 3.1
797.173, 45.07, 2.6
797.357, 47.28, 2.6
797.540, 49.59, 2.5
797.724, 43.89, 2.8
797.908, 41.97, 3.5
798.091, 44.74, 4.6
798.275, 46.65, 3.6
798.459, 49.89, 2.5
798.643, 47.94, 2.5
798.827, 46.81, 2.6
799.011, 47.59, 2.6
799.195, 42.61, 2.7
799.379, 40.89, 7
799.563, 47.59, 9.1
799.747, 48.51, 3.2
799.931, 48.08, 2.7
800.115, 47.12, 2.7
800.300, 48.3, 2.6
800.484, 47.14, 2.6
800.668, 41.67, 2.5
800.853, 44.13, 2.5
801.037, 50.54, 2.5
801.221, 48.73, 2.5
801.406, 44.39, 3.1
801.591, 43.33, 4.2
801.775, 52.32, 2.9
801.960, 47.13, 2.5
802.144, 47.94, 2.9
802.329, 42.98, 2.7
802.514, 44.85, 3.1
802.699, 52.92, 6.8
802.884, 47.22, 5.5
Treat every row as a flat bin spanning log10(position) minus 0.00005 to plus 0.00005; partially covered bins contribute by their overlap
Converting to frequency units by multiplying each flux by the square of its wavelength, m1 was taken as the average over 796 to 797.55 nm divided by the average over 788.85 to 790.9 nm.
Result 1.05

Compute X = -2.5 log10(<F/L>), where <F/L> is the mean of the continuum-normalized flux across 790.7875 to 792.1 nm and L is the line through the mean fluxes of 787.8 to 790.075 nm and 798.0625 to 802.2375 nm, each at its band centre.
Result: 0.09 mag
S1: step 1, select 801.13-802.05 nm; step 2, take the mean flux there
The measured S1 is 47.1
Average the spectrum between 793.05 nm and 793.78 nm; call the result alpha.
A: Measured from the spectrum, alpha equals 46.2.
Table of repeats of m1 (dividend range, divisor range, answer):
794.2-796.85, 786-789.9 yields 1.04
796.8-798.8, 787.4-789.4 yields 1.02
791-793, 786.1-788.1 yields 1.00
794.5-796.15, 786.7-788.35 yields 1.04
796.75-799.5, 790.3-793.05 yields 1.01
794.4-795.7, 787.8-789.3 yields 1.04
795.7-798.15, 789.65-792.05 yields 1.06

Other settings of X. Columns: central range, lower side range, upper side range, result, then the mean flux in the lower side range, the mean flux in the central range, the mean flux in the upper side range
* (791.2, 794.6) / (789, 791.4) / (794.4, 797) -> 0.01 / 46.7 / 46.9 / 48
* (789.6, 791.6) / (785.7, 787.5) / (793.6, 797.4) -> 0.02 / 46.3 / 46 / 47.4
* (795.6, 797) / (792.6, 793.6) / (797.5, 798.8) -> -0.04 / 47.9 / 48.4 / 46.3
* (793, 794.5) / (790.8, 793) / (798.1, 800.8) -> -0.01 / 46.5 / 46.8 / 46.4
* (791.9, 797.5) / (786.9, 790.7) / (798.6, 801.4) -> -0.02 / 47.2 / 47.8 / 46.4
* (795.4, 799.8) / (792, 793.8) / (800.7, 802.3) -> 0.02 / 48.4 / 46.9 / 46.9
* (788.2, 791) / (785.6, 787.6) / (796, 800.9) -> -0.02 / 46.3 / 47.1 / 46.7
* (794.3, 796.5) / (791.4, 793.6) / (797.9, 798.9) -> -0.02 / 47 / 47.7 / 46.7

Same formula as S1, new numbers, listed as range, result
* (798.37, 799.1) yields 48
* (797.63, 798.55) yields 45.4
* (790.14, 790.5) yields 46.4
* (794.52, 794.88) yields 46.9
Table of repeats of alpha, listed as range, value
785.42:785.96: 47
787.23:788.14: 47.4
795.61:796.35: 47.6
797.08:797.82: 46.4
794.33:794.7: 48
